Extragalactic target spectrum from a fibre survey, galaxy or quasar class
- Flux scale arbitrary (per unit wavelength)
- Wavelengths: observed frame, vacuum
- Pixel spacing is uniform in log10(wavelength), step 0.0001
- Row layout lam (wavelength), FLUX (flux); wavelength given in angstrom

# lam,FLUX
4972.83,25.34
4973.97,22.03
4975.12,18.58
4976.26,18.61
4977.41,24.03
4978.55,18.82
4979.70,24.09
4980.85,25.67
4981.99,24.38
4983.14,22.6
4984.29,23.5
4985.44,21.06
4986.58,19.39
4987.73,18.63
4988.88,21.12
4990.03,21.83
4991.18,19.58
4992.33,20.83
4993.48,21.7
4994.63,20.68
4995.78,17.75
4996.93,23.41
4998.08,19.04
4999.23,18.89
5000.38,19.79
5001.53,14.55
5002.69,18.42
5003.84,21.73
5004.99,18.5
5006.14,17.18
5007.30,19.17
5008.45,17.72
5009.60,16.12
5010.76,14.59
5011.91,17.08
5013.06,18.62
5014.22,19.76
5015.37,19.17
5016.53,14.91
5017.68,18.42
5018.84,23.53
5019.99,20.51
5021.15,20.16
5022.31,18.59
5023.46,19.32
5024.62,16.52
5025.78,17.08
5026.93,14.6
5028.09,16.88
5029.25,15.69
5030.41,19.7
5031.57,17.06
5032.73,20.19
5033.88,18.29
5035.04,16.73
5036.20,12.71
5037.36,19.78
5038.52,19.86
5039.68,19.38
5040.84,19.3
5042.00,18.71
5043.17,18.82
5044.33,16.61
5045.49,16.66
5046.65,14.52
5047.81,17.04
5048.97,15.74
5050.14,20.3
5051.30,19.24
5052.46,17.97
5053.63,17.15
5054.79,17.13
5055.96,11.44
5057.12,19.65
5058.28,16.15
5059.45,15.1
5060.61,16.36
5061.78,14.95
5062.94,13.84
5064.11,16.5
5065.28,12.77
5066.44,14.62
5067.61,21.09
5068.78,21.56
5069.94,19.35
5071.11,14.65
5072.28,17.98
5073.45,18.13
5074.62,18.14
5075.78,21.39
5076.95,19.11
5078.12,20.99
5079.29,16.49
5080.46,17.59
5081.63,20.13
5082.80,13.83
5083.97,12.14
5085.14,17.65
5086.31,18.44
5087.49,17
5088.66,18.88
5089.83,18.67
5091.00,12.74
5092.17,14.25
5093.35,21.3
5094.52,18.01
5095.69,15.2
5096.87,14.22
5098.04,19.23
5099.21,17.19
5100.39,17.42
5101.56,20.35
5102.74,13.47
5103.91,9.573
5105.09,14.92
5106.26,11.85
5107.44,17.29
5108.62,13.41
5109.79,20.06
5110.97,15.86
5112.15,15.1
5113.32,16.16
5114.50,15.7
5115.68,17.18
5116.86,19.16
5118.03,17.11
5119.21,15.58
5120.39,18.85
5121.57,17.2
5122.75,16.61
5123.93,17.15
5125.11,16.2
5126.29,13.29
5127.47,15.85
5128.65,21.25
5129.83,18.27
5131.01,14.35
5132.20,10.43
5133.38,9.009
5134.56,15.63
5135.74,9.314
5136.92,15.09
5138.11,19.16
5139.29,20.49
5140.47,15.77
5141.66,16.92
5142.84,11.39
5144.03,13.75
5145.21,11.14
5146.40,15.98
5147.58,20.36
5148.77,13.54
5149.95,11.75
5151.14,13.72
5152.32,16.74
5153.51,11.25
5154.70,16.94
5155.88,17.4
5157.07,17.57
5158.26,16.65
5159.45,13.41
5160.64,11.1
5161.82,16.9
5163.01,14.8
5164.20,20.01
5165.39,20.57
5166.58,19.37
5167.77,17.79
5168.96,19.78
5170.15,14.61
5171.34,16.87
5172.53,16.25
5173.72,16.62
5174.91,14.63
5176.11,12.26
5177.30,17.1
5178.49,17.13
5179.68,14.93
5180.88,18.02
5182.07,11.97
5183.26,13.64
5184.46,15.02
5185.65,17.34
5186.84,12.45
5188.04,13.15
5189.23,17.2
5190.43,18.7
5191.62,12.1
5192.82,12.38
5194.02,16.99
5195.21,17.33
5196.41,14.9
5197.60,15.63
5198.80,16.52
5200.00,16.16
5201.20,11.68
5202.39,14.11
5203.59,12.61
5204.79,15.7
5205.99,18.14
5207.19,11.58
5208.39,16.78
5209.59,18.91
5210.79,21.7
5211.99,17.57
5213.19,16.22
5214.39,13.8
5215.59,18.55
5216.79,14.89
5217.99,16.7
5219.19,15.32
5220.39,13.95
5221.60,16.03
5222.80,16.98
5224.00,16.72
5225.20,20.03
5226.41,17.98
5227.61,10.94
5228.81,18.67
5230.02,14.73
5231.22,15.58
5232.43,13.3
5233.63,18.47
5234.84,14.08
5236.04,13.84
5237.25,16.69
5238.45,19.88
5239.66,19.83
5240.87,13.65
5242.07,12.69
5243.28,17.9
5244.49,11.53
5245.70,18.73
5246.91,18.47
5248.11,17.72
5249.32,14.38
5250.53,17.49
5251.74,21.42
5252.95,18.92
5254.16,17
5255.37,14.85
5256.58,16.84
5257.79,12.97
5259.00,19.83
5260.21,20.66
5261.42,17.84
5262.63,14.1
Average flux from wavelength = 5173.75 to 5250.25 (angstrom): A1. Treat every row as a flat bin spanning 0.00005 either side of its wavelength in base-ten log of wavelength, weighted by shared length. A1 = 15.8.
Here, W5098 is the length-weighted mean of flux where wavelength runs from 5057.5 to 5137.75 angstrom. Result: 16.4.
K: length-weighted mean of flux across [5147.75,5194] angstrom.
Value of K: 15.6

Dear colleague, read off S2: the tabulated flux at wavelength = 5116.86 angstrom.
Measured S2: 19.16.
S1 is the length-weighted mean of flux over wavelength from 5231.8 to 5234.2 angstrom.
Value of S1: 15.8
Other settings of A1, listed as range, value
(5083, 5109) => 16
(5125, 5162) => 15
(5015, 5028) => 18.4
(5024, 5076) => 17.2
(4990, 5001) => 20.3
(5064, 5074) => 17.4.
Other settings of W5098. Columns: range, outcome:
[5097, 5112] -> 15.8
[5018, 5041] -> 18.3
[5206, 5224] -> 16.4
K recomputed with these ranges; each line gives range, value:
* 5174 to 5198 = 15.2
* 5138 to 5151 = 15.3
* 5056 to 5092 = 17.1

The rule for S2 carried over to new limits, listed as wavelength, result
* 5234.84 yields 14.08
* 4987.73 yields 18.63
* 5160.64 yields 11.1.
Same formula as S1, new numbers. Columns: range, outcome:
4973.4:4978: 20.8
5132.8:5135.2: 12.3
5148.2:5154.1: 13.4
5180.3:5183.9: 14.5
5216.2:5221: 15.2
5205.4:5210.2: 16.4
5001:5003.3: 16.6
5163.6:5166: 20.3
